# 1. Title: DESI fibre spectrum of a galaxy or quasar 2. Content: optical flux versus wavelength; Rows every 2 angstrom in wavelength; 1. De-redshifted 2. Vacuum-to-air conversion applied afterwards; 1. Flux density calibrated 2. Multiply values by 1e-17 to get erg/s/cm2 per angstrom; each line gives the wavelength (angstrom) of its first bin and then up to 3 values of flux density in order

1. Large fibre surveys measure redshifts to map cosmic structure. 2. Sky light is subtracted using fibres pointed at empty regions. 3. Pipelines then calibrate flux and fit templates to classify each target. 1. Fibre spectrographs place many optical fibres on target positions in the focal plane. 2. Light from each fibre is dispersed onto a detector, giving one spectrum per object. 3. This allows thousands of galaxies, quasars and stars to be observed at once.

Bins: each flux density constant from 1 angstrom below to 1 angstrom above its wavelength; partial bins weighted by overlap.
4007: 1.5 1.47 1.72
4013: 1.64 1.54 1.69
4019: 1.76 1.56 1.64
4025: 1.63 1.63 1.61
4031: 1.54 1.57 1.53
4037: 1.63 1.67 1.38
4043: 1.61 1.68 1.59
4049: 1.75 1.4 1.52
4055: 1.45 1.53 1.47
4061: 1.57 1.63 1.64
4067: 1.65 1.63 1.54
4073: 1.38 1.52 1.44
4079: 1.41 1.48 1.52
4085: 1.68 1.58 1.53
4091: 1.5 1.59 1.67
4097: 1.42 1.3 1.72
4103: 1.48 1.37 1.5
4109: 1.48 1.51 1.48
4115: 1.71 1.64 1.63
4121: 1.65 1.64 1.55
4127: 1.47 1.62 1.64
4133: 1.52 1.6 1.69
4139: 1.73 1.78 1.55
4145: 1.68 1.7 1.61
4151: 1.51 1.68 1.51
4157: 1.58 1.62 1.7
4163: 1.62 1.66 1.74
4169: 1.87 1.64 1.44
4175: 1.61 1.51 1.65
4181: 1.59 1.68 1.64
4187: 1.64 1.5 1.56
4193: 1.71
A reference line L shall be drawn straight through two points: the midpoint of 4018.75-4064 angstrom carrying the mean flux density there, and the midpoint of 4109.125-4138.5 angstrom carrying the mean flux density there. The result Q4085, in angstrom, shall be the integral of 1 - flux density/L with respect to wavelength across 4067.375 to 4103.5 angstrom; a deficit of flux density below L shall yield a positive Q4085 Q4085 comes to 1.4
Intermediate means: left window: 1.58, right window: 1.6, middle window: 1.52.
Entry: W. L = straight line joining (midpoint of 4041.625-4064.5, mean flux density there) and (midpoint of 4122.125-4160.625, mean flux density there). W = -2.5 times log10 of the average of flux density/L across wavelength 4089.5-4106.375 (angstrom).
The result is 0.06 mag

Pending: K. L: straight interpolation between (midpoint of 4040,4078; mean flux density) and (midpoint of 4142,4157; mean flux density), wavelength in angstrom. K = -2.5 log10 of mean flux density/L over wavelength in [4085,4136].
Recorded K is 0.02 mag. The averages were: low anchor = 1.55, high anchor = 1.6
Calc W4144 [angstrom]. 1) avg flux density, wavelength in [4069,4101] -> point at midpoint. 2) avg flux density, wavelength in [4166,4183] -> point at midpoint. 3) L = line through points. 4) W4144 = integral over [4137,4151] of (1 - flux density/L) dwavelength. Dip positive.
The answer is -0.6 angstrom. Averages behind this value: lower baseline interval 1.51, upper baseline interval 1.63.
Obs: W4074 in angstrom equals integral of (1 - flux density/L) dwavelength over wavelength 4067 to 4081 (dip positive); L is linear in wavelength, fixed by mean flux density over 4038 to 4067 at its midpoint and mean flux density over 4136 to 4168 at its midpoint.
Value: 0.76 angstrom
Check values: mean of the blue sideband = 1.57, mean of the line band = 1.5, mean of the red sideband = 1.65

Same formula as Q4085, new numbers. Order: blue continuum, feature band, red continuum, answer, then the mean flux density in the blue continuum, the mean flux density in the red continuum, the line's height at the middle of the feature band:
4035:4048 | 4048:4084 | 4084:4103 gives 0.9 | 1.59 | 1.55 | 1.57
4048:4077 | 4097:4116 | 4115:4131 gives 1.1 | 1.54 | 1.61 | 1.59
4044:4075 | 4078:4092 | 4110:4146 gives 0.5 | 1.56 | 1.62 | 1.58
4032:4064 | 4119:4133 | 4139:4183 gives 0.2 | 1.56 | 1.63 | 1.61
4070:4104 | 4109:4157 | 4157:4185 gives -0.8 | 1.52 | 1.64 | 1.58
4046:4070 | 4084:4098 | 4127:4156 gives 0.2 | 1.57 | 1.62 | 1.59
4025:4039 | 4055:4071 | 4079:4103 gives -0.1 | 1.59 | 1.54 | 1.56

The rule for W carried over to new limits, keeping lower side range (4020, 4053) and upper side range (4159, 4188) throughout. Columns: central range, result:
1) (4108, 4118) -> 0.04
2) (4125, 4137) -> 0.03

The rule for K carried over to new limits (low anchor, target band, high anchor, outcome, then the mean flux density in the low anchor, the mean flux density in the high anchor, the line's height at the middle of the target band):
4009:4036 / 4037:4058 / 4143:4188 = 0.038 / 1.61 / 1.63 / 1.62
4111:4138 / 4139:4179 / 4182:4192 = -0.022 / 1.6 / 1.6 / 1.6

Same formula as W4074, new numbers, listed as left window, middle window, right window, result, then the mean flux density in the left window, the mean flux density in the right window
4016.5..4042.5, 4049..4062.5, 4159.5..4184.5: 0.8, 1.6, 1.64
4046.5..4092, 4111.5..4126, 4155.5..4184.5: -0.2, 1.54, 1.63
